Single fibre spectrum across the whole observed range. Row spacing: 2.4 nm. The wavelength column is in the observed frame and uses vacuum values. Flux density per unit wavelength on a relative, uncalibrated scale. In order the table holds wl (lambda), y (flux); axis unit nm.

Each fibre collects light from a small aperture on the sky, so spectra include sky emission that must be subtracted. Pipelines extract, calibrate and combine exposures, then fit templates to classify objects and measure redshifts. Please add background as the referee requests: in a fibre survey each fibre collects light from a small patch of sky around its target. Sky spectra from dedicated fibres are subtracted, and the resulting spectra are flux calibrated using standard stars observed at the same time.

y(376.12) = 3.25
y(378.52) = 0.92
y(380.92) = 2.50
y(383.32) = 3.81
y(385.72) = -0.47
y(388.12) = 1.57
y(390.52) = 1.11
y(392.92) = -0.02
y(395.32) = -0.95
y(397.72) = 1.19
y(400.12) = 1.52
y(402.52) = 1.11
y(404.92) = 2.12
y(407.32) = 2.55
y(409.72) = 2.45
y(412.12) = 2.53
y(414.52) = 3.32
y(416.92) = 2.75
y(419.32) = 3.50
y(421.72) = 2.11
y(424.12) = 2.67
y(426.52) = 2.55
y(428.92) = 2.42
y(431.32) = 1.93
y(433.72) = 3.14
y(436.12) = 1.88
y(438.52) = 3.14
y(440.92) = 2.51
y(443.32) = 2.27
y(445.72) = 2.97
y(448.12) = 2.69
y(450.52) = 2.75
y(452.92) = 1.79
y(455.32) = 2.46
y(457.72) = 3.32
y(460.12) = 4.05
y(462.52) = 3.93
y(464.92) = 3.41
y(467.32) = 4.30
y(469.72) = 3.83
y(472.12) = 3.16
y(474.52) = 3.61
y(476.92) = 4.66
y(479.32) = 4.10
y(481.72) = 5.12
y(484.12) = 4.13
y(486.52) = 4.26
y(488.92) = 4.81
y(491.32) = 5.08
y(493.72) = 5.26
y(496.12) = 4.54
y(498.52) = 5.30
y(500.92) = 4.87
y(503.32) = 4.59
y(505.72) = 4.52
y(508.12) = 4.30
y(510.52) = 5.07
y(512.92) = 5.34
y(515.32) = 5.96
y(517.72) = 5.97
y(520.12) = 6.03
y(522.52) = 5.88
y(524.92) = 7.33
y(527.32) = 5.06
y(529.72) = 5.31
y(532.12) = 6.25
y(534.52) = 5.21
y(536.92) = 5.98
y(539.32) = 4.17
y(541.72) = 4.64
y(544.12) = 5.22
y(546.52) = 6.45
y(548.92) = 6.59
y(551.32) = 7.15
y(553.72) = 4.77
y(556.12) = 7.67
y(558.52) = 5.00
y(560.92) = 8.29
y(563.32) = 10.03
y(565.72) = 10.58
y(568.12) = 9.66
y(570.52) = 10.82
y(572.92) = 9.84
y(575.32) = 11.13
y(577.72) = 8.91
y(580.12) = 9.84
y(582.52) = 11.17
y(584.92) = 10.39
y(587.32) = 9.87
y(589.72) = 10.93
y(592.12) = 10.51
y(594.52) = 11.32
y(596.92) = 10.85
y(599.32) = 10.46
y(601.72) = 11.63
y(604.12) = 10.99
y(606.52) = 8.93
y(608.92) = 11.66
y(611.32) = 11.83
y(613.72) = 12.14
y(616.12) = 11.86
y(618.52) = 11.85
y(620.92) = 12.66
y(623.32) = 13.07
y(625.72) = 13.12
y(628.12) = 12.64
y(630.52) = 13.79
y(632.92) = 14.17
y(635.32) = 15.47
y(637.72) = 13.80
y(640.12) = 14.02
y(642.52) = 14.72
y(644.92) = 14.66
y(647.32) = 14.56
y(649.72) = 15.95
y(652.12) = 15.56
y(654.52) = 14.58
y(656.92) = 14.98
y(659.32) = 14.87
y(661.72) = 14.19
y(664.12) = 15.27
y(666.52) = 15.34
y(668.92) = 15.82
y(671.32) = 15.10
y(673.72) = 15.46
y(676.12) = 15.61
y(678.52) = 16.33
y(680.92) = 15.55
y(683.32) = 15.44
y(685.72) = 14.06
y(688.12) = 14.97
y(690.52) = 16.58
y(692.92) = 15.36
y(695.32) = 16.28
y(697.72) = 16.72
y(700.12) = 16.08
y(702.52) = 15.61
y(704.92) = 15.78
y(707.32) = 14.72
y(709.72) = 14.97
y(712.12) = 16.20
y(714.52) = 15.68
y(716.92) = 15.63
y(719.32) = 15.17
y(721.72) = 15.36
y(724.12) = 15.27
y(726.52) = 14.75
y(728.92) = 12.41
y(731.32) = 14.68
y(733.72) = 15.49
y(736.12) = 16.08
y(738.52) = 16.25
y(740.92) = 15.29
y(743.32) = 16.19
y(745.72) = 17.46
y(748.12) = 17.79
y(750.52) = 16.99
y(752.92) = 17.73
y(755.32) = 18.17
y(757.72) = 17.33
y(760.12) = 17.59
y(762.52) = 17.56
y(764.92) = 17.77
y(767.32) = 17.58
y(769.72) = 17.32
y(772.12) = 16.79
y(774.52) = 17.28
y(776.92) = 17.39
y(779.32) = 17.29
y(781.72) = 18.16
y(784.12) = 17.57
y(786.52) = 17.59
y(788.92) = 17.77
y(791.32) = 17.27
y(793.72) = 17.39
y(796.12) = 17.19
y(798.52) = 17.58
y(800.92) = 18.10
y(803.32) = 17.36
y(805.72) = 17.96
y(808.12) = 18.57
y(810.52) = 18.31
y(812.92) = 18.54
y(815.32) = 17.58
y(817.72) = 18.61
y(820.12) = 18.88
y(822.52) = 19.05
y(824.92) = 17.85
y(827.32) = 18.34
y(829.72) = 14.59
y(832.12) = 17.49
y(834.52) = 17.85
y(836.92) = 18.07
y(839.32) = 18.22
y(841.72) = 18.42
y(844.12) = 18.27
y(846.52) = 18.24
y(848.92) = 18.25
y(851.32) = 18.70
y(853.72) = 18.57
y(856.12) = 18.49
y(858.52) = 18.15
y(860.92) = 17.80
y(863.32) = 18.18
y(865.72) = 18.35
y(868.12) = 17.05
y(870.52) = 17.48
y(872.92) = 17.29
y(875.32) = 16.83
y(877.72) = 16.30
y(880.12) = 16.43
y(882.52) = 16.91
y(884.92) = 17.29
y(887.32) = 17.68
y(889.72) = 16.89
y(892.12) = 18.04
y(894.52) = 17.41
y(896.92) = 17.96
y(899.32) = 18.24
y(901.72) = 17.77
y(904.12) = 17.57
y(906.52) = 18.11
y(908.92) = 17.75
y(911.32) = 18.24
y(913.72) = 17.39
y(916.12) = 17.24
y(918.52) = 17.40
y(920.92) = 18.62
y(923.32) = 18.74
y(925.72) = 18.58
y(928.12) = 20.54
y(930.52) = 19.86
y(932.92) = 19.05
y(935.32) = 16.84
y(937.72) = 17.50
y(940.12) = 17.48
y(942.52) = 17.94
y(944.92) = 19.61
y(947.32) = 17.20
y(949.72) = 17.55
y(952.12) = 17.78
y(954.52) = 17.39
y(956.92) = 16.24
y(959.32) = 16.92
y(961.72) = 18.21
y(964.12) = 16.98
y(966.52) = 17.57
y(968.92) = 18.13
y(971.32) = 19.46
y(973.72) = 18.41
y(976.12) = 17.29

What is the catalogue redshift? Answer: 0.41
